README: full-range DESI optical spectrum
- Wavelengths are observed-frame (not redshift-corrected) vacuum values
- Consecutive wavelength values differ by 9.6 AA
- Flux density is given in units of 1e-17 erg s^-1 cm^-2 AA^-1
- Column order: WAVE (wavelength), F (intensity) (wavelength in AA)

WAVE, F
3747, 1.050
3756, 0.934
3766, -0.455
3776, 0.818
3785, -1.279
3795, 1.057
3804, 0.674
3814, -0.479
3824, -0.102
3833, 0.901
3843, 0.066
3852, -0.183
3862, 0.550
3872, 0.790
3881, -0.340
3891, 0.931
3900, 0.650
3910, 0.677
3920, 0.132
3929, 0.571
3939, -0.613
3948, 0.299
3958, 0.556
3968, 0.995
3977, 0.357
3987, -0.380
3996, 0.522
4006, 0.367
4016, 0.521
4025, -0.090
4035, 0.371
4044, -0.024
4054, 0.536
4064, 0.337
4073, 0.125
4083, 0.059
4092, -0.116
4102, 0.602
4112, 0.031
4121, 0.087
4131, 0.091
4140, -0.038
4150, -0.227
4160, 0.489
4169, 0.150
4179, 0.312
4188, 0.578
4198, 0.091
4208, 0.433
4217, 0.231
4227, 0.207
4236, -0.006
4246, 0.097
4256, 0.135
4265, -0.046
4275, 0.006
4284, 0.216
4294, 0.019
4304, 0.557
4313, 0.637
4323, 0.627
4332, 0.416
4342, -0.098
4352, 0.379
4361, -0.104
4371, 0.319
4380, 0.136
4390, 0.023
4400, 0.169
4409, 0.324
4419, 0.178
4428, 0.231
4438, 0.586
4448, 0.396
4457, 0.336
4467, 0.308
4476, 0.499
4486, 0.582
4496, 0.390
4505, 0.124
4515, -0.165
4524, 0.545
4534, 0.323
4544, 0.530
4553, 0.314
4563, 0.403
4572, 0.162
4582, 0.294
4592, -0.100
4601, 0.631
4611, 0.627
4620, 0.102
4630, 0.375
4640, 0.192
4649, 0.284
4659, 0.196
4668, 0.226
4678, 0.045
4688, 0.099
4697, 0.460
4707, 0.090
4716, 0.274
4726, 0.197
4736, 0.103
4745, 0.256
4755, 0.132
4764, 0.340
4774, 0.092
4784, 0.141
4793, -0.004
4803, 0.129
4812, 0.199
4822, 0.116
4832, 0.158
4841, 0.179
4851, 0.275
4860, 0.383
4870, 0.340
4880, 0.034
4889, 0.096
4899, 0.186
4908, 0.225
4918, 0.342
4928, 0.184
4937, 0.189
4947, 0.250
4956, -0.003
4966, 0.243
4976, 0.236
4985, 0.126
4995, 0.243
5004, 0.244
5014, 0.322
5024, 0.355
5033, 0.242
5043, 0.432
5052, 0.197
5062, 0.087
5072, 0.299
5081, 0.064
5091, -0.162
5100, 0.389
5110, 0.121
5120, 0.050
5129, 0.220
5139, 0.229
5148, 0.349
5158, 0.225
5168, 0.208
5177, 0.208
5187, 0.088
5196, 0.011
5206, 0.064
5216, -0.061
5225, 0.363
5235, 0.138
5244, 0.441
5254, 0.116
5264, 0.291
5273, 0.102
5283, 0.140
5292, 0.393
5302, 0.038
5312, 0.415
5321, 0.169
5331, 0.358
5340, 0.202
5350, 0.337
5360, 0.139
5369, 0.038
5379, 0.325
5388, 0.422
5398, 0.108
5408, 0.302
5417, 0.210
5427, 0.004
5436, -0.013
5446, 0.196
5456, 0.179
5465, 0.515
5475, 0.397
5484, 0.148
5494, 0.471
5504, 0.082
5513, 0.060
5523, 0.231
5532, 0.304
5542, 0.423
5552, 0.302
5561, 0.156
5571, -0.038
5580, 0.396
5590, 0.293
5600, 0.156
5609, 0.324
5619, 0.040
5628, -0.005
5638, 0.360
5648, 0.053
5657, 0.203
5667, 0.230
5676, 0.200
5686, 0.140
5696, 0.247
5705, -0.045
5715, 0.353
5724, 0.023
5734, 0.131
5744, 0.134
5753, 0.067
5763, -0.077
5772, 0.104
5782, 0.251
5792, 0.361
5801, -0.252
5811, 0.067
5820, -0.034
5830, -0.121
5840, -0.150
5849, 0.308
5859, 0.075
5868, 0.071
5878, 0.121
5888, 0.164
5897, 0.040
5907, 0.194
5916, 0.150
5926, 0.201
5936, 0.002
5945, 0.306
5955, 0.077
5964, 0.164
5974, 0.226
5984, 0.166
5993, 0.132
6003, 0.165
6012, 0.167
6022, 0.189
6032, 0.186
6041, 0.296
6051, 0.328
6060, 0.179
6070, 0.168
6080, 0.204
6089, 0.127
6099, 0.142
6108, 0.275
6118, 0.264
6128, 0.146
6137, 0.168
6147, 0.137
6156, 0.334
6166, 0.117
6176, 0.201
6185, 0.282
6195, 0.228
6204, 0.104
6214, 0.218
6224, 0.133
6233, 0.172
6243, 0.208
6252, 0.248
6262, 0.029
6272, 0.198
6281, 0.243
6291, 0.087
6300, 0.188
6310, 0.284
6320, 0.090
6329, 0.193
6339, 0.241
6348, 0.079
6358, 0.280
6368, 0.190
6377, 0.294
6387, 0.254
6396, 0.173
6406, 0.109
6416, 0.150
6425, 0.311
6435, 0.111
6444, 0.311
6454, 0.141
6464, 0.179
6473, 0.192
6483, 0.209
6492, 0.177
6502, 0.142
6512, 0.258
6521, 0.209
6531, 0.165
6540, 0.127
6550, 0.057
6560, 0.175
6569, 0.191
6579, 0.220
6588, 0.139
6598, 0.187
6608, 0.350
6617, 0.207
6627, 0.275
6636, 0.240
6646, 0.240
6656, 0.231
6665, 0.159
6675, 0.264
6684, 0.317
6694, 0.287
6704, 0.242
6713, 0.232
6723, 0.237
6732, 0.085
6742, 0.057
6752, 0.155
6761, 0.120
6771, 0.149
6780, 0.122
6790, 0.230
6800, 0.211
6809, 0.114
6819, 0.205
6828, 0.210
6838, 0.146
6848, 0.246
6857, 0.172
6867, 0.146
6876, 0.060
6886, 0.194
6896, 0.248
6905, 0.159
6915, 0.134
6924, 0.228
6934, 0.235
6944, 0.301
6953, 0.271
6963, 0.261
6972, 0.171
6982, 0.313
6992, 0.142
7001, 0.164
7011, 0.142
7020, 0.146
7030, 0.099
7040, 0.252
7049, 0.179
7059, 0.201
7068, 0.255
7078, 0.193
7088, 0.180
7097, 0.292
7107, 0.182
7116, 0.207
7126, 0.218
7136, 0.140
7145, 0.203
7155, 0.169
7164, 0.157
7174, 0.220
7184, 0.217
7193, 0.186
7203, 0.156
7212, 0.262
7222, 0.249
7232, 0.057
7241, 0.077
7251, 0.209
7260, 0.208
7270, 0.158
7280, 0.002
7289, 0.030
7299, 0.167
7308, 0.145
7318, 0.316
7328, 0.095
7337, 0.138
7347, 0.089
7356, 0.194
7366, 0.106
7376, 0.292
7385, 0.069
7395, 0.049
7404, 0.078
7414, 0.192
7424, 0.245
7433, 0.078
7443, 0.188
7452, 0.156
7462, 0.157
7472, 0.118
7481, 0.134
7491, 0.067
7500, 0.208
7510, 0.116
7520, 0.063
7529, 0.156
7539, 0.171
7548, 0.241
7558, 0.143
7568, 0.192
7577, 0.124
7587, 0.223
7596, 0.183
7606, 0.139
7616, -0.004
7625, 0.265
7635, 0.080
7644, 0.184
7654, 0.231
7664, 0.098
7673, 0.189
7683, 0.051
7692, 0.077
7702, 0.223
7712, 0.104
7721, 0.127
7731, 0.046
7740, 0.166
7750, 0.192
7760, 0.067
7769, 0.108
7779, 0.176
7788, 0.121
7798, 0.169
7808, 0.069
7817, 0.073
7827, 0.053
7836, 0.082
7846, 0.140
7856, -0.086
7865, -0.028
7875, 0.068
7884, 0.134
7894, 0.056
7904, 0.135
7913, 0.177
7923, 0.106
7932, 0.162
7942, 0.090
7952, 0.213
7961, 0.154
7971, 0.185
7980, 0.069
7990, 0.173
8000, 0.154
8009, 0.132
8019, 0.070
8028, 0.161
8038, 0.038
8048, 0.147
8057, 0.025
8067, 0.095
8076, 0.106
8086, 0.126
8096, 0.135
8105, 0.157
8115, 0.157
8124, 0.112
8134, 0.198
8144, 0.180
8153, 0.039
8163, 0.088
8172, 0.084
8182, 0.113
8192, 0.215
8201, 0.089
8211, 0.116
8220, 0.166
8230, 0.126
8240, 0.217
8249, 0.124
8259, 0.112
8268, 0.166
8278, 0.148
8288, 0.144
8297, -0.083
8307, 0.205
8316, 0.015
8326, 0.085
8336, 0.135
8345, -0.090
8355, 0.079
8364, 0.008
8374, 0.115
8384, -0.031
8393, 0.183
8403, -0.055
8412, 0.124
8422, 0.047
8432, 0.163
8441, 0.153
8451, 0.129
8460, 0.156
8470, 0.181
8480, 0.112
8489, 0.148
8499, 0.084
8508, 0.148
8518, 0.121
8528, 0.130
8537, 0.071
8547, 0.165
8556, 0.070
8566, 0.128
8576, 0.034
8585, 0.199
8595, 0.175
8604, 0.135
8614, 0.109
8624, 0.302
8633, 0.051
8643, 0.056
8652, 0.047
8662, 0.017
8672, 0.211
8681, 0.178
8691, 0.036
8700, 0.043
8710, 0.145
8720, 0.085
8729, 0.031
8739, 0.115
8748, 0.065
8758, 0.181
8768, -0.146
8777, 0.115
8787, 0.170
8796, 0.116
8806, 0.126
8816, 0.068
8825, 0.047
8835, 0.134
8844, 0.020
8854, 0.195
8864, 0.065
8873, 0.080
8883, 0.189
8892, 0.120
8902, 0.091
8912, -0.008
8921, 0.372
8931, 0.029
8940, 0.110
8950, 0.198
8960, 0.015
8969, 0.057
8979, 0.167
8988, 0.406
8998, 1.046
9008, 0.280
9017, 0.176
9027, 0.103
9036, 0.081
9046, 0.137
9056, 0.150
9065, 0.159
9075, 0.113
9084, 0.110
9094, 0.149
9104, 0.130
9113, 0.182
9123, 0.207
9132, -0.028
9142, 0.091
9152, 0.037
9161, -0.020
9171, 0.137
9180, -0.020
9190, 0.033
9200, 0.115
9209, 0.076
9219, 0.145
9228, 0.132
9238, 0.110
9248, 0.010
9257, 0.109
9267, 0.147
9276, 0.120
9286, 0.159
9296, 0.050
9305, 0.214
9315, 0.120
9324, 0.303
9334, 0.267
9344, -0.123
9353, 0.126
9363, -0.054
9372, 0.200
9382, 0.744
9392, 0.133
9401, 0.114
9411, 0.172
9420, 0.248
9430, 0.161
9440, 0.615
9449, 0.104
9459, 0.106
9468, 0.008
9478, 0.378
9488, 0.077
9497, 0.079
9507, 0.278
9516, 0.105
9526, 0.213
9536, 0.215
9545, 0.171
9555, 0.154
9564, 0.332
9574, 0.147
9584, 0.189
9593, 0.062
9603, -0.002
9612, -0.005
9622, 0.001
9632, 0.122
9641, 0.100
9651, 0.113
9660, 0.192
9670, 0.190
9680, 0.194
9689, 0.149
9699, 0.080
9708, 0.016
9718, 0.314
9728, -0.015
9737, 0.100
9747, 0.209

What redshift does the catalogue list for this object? 1.413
